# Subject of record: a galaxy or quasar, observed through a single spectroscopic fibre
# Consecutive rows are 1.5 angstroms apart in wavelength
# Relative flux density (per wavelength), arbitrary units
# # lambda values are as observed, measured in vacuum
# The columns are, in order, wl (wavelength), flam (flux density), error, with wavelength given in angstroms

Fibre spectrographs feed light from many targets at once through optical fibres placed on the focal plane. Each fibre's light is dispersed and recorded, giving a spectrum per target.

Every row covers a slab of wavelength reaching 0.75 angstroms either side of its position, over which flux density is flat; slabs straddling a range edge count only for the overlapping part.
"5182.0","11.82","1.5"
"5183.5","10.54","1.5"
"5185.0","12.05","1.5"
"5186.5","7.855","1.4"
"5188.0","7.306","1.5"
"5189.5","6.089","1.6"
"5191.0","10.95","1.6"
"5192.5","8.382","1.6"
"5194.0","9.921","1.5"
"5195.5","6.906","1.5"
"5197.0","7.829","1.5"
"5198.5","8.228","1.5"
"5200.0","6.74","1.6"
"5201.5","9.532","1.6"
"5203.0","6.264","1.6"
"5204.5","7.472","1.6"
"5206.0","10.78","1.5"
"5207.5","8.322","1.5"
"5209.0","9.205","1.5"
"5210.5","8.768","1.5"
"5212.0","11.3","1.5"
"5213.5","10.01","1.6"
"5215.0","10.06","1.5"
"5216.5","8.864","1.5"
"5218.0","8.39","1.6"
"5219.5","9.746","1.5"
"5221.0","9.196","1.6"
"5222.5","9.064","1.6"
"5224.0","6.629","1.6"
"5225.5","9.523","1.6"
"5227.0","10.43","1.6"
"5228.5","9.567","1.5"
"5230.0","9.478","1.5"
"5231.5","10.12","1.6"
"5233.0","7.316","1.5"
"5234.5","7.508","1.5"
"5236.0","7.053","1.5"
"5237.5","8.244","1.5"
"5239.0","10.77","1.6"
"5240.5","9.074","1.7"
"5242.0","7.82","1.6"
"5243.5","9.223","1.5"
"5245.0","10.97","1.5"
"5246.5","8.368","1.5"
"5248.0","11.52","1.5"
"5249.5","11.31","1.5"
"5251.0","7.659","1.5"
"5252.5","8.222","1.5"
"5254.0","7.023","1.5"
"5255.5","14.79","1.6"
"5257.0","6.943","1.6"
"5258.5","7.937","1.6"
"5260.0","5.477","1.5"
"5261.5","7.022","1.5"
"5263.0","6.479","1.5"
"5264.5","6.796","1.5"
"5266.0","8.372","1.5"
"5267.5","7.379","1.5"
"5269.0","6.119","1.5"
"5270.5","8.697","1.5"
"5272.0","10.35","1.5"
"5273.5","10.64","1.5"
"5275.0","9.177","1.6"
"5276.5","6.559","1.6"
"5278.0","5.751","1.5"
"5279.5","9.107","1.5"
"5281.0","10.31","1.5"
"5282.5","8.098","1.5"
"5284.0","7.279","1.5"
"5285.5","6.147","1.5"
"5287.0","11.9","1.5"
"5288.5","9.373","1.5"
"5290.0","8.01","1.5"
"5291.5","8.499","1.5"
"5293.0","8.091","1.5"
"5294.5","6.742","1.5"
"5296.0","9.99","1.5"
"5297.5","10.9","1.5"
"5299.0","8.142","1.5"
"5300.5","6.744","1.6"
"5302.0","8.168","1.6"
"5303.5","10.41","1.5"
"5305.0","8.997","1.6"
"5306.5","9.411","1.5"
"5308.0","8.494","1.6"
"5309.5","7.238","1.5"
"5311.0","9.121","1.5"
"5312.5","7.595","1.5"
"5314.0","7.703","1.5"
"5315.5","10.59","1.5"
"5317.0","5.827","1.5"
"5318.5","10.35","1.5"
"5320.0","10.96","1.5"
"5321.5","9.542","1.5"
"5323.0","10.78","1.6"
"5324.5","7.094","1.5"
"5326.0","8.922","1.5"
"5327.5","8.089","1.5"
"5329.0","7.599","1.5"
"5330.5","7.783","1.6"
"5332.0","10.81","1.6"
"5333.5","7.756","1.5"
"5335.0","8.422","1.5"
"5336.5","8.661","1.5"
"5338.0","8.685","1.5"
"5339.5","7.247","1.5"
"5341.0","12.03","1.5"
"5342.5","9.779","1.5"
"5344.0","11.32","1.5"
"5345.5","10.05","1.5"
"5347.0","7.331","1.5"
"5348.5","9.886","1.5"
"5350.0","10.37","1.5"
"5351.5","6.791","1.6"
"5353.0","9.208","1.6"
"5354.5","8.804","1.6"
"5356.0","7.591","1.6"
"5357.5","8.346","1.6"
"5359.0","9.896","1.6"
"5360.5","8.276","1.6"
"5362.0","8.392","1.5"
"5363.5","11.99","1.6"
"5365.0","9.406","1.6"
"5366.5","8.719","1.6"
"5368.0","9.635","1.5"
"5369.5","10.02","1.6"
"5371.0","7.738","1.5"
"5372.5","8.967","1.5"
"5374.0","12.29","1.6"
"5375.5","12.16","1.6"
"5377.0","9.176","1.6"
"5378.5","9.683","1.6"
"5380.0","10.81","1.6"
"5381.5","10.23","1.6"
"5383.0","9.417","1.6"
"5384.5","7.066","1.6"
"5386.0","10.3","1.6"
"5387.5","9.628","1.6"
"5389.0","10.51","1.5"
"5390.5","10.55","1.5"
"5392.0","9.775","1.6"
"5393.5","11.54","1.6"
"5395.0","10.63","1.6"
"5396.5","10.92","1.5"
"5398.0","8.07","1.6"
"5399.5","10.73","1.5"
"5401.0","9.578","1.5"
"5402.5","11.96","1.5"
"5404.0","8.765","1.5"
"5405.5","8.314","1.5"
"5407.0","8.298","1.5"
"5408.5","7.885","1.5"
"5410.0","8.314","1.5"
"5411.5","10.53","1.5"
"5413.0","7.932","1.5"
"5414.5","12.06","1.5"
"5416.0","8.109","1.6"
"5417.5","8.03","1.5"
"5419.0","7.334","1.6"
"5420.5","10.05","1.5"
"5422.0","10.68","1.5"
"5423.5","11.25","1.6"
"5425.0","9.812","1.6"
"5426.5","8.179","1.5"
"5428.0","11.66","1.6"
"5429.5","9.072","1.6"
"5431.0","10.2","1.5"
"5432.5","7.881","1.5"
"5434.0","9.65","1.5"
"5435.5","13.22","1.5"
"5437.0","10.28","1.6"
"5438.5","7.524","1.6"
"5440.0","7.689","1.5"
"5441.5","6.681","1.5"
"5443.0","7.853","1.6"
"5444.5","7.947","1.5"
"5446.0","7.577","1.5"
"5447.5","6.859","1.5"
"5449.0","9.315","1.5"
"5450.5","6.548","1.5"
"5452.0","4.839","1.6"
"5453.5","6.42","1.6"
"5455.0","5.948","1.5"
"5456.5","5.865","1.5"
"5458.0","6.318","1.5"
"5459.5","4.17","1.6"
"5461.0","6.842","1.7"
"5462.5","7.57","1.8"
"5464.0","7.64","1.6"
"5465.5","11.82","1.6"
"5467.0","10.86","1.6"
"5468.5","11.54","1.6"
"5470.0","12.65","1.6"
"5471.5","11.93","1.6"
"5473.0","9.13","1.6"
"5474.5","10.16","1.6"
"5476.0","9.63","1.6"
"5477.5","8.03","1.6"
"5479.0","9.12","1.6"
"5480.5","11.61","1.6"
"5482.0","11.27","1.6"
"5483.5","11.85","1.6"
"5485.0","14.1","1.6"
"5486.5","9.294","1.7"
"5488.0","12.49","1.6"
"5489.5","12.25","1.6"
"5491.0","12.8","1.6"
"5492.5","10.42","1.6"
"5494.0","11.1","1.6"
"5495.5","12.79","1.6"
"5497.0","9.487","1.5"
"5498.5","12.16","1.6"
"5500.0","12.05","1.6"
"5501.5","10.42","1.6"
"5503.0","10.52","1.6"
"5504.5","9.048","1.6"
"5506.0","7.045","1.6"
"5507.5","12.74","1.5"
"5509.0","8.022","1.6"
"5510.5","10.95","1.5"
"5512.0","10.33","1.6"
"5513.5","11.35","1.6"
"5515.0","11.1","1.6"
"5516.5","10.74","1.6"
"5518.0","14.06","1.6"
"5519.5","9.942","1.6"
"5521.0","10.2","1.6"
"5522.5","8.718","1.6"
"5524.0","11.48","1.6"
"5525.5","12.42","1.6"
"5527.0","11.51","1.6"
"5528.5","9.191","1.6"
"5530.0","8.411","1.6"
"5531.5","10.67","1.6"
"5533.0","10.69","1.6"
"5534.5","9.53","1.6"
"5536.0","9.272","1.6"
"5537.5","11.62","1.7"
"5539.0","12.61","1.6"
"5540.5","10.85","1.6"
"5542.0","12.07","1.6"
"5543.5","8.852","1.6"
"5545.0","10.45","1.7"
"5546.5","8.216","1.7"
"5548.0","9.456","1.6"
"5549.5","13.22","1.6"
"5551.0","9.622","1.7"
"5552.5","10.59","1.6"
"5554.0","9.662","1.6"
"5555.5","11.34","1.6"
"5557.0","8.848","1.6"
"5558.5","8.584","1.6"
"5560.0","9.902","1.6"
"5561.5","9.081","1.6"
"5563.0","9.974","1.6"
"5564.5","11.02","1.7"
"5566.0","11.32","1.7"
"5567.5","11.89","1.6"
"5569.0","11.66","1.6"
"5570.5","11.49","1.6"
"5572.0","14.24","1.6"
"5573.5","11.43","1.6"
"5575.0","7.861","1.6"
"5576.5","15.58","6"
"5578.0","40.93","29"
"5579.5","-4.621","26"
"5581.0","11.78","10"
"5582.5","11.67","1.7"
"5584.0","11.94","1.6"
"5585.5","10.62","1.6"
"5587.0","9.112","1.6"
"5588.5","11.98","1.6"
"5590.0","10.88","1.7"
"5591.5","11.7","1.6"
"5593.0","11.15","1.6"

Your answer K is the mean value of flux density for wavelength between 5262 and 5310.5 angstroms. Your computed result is 8.38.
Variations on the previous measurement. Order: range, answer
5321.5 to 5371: 9.04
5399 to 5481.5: 8.91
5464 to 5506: 10.9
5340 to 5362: 9.21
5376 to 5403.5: 10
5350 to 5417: 9.53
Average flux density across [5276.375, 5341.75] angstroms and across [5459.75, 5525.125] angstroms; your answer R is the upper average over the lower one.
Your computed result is 1.2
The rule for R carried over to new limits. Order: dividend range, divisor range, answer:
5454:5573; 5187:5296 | 1.20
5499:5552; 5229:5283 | 1.23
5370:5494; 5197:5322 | 1.09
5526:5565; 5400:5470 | 1.18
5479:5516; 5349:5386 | 1.17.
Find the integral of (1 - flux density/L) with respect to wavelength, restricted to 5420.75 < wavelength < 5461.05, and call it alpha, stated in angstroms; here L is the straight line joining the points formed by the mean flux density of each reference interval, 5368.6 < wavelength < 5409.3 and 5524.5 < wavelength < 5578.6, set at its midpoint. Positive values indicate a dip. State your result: 8.2 angstroms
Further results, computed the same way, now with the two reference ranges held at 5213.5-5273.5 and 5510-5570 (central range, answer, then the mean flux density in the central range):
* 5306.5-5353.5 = 1.8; 8.91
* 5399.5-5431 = 1.1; 9.44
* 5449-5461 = 4.8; 6.02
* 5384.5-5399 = -0.6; 10.1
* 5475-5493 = -1.5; 11.1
